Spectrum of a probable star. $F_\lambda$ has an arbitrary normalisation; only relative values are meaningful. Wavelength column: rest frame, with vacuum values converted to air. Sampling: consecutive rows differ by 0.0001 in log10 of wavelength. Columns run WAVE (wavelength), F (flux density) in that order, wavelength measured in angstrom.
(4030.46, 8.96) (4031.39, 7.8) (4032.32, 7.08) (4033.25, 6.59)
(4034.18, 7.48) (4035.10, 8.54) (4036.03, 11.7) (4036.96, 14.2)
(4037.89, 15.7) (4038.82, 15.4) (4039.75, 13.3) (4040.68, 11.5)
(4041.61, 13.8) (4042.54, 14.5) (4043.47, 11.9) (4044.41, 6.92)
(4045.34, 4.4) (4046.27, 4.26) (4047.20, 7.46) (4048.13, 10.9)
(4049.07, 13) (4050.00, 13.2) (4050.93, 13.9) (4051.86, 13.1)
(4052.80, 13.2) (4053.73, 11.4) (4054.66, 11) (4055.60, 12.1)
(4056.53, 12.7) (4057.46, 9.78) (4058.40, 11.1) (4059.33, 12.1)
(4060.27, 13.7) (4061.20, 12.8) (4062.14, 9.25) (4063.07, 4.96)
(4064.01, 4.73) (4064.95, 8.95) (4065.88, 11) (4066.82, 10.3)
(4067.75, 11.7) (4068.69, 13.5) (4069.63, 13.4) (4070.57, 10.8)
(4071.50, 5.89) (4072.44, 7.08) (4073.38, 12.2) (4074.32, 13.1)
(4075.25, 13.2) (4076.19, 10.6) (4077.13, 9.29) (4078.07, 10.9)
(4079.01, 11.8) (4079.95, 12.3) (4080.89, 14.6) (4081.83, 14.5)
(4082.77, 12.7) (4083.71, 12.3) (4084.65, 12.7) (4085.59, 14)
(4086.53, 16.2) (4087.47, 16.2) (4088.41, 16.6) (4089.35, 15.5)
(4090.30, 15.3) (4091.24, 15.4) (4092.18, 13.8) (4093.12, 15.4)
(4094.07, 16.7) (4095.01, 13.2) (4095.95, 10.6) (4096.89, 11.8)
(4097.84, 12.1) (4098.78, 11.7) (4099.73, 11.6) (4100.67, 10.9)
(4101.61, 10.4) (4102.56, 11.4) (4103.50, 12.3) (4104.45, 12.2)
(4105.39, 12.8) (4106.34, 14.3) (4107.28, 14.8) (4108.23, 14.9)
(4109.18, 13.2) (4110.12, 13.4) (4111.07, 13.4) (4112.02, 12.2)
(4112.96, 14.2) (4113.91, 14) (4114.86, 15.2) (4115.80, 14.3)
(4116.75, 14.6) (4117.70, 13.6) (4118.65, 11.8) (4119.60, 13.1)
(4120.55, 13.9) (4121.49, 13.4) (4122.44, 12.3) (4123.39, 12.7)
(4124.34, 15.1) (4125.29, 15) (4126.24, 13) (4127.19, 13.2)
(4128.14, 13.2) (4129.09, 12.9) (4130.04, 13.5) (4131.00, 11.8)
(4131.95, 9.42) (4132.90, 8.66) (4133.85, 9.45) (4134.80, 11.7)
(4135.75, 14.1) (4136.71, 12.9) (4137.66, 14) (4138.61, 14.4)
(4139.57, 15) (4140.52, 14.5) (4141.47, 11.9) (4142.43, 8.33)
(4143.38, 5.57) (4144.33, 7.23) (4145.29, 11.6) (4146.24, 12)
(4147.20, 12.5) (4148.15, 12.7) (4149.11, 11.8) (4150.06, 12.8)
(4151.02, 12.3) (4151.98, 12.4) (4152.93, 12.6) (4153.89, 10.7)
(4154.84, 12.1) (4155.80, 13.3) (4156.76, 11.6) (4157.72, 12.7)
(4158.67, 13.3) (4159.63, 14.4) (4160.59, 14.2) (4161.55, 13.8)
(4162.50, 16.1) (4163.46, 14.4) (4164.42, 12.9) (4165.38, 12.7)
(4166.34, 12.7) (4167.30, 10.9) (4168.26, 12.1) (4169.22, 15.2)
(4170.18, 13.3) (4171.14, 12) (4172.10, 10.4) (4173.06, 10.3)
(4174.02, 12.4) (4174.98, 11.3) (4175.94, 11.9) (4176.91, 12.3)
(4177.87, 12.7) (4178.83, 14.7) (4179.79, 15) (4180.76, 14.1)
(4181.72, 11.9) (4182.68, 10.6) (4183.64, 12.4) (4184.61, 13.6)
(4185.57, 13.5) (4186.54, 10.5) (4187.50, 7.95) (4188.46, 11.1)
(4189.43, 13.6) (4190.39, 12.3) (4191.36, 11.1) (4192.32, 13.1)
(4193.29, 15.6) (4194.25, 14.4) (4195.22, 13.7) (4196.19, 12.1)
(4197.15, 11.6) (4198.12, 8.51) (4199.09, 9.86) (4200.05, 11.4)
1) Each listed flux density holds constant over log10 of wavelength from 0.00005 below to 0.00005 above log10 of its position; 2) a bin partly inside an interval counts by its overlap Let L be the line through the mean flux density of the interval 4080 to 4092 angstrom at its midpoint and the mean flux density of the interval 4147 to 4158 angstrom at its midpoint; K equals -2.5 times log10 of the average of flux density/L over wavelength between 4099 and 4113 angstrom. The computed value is 0.09 mag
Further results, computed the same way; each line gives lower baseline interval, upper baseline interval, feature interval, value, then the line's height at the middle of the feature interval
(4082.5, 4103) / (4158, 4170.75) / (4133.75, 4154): 0.14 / 13.5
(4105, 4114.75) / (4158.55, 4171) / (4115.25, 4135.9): 0.08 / 13.7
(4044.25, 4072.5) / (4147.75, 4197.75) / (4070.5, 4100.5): -0.18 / 10.9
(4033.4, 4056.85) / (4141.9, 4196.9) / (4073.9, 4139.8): -0.11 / 11.8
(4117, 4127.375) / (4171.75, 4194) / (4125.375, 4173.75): 0.05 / 12.9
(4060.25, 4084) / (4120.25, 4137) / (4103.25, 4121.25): -0.13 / 12.1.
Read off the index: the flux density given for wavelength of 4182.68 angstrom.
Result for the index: 10.6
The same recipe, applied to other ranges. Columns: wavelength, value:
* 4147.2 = 12.5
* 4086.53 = 16.2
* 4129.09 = 12.9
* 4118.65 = 11.8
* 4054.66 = 11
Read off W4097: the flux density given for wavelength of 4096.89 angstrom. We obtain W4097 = 11.8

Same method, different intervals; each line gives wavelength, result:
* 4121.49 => 13.4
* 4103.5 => 12.3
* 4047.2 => 7.46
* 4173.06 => 10.3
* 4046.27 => 4.26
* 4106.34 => 14.3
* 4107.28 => 14.8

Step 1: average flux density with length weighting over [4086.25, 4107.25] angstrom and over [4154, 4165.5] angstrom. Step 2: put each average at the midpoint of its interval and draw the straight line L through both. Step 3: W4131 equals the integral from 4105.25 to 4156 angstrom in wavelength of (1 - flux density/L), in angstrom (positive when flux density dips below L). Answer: 2.9 angstrom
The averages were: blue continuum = 13.5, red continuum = 13.4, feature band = 12.7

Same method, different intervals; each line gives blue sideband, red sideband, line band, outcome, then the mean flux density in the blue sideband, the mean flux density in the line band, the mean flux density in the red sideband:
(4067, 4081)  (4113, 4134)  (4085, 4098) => -2.9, 11.3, 14.5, 13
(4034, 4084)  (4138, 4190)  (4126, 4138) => -0.1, 11.2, 12.1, 12.3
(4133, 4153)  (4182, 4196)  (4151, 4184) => -1.7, 11.8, 12.7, 12.4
